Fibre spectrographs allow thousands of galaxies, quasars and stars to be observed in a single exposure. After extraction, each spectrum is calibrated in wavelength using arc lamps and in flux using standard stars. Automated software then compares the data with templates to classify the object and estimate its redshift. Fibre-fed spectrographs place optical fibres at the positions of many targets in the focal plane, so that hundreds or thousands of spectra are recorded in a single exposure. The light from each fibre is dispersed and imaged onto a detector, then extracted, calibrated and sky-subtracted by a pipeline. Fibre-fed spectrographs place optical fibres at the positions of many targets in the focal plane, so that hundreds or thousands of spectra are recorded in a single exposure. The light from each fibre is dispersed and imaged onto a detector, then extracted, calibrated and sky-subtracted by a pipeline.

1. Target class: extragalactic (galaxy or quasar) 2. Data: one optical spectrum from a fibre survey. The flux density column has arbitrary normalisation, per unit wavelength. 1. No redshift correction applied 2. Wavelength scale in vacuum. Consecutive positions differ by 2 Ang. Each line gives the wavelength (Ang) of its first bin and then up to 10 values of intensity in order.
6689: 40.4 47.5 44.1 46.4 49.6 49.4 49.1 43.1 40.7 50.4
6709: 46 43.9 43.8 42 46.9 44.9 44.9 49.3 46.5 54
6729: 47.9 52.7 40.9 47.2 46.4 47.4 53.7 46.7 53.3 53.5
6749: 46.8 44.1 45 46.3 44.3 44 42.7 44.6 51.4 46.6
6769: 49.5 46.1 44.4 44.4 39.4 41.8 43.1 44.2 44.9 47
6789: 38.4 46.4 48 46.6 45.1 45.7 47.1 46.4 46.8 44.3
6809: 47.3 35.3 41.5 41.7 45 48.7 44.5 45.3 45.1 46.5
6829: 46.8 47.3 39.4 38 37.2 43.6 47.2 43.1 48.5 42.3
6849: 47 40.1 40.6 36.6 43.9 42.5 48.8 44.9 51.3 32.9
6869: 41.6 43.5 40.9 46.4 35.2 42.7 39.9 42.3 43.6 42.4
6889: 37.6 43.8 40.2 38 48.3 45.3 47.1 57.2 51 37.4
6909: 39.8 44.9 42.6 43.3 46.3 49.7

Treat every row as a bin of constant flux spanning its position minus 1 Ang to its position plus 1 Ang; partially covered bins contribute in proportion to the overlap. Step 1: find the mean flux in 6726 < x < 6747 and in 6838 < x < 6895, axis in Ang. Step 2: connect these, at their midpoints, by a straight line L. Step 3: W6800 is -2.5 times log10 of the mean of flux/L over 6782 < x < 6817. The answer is 0.04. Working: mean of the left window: 49.2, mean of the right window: 42.5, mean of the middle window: 44.5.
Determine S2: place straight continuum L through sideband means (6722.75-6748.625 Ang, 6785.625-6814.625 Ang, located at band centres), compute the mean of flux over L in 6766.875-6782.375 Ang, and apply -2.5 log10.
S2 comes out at 0.05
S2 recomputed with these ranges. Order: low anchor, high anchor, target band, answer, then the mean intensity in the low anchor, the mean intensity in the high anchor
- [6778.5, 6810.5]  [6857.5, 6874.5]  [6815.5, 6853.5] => 0.00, 45.1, 43.4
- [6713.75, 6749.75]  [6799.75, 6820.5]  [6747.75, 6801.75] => 0.02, 48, 44.4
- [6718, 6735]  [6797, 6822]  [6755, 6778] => 0.02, 47.6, 44.5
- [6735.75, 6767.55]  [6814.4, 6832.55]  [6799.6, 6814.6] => 0.05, 47.3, 45.6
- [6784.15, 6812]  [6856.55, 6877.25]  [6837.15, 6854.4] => 0.00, 45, 43.2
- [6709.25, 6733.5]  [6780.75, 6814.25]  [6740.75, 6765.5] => -0.03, 46.6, 44.6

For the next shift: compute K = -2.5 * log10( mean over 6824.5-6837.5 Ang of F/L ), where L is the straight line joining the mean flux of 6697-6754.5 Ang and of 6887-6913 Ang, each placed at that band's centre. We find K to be 0.06 mag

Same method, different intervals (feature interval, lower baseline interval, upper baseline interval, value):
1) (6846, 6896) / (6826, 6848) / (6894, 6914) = 0.061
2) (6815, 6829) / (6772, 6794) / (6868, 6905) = -0.048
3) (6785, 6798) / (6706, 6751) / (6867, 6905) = 0.013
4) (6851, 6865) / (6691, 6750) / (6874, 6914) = 0.020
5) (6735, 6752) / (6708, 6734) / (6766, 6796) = -0.071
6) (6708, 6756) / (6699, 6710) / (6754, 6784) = -0.039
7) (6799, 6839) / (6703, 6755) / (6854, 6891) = 0.000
